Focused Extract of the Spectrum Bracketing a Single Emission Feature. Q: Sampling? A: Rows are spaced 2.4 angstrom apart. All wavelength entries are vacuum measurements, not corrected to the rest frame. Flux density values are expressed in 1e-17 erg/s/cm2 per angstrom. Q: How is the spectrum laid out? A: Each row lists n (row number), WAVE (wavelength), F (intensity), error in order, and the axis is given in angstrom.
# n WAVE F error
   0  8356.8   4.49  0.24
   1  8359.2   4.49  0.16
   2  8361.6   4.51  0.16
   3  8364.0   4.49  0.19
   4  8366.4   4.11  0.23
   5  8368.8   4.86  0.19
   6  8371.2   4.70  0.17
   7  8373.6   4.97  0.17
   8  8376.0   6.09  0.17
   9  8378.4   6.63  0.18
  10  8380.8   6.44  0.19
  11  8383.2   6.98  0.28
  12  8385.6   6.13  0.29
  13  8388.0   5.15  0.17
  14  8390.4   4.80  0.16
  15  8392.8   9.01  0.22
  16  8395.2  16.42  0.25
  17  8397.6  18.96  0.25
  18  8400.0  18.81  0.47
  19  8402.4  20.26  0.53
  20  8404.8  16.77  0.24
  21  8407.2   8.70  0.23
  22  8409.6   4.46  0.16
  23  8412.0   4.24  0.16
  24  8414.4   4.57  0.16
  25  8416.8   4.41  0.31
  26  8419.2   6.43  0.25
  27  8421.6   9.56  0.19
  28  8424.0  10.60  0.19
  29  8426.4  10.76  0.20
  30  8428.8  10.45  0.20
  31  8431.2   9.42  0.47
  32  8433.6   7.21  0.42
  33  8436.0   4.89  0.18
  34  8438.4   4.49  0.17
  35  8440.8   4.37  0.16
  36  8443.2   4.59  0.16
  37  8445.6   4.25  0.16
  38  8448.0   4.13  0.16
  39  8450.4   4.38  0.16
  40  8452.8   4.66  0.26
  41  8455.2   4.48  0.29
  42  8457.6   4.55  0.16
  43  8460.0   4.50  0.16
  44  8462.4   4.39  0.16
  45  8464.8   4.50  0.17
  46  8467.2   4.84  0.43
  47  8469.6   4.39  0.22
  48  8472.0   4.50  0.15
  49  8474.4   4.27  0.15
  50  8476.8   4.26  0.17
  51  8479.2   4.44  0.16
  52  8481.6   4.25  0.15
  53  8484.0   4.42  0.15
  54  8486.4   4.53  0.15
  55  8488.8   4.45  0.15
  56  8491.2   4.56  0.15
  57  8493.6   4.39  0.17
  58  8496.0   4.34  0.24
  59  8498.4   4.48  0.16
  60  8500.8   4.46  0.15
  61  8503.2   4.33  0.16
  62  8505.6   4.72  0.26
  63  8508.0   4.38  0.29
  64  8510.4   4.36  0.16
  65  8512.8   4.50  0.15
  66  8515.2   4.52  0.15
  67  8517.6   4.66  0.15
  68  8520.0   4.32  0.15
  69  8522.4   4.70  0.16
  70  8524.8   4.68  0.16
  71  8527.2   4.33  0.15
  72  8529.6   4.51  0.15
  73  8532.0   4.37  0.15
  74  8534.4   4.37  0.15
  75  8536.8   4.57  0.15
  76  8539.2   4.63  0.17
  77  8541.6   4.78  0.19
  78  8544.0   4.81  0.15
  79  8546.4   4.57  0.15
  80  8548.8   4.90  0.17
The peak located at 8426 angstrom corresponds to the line [N II] 6583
